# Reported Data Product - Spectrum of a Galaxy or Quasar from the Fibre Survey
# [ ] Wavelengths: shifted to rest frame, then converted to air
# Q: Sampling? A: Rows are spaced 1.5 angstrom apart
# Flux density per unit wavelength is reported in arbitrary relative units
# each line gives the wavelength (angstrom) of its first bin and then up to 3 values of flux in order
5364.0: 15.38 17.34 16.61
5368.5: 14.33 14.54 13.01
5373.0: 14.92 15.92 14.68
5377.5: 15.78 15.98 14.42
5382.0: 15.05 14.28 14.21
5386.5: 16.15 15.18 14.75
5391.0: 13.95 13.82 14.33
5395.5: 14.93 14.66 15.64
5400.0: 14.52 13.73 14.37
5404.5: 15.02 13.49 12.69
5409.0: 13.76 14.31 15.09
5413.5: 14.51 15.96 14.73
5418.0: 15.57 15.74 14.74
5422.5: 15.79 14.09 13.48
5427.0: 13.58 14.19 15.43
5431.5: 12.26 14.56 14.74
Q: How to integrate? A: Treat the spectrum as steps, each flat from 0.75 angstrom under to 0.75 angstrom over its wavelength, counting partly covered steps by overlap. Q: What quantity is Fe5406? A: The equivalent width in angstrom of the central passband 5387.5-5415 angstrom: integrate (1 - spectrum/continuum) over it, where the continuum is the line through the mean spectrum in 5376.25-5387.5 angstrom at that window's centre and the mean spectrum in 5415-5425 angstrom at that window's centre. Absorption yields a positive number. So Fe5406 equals 1.29 angstrom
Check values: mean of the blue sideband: 15.1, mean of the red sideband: 15.1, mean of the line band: 14.4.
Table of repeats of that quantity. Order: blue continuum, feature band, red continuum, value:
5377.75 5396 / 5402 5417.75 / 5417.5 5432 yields 0.2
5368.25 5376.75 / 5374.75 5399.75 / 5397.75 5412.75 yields -0.8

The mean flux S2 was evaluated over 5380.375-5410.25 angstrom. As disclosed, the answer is 14.4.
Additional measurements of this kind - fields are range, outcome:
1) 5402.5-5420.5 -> 14.6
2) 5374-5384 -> 15.2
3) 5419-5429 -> 14.5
